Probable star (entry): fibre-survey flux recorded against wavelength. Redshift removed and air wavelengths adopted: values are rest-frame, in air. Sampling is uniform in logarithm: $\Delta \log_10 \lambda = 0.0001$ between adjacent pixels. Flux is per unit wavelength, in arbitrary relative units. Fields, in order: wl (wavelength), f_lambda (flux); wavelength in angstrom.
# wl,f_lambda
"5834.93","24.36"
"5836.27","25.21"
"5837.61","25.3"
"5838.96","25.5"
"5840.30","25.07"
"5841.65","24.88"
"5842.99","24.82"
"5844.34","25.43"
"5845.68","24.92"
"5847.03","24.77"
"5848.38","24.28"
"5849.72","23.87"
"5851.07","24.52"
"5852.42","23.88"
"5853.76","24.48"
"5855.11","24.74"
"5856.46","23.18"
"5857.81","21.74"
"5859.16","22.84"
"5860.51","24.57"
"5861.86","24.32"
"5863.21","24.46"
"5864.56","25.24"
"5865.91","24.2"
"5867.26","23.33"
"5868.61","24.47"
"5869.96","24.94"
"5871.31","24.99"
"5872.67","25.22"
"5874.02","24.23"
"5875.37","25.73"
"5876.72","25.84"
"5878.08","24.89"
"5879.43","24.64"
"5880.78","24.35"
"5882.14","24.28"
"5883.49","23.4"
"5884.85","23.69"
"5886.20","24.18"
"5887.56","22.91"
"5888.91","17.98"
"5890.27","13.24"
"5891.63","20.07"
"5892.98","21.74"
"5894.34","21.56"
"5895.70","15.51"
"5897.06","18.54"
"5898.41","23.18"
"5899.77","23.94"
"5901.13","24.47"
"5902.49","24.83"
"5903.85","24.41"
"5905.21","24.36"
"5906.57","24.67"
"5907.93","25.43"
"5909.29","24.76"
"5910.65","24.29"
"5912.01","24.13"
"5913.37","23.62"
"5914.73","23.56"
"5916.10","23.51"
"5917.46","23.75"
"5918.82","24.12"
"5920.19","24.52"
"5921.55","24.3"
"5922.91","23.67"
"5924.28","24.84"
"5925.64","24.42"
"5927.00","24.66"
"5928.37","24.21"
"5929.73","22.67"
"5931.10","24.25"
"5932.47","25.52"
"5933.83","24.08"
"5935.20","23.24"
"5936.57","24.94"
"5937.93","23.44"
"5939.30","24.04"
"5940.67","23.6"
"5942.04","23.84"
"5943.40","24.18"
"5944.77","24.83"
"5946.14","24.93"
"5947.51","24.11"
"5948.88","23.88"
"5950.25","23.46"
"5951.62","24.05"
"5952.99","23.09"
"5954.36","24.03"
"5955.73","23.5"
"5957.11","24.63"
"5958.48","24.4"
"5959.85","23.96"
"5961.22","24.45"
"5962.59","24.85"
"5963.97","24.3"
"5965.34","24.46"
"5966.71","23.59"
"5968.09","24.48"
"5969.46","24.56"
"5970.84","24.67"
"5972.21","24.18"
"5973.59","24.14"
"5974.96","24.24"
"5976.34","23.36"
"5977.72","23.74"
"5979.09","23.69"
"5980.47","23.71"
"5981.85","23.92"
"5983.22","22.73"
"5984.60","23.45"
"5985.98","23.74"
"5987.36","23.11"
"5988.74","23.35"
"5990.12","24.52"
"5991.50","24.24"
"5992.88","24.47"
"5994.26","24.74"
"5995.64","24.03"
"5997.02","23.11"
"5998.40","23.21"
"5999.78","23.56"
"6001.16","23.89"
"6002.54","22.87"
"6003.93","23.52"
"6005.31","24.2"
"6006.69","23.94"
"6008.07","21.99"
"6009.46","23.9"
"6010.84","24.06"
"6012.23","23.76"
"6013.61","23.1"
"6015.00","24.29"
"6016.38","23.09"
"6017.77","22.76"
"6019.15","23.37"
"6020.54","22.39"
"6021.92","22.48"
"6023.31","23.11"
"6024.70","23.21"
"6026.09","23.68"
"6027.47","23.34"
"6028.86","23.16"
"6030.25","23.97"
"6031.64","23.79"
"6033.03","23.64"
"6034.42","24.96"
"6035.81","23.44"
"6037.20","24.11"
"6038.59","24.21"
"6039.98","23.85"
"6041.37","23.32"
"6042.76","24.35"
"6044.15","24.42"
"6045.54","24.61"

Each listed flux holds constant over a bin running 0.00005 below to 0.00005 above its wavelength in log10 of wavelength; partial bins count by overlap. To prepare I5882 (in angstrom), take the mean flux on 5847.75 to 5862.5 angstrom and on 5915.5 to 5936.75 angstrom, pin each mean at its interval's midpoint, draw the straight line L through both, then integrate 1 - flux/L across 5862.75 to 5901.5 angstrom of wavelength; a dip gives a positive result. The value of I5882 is 1.7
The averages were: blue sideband 23.9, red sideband 24.2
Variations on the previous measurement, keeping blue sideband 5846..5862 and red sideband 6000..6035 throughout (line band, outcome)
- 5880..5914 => 1.8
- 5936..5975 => -0.9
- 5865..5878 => -0.5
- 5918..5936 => -0.4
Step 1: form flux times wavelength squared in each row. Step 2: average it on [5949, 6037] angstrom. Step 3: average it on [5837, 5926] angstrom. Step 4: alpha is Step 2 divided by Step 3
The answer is 1.0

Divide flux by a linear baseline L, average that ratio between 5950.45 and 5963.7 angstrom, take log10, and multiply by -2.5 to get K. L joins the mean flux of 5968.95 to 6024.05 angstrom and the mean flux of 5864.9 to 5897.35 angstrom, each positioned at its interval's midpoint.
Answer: -0.03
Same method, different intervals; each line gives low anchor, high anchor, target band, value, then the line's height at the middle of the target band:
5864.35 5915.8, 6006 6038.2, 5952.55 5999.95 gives -0.03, 23.4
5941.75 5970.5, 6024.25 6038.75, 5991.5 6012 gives 0.01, 23.9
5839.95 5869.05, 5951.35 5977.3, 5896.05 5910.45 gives 0.02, 24.2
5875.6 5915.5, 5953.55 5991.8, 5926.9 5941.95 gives -0.03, 23.4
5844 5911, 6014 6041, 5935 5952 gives -0.03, 23.5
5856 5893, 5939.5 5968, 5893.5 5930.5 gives 0.01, 23.7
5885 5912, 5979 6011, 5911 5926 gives -0.07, 22.5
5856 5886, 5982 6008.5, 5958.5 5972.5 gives -0.03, 23.8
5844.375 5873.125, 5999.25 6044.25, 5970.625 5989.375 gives 0.00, 23.7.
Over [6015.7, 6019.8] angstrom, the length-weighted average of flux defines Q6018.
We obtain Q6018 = 23.1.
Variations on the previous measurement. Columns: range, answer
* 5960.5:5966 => 24.5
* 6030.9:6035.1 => 24.1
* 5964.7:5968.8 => 24.2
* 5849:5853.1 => 24.1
